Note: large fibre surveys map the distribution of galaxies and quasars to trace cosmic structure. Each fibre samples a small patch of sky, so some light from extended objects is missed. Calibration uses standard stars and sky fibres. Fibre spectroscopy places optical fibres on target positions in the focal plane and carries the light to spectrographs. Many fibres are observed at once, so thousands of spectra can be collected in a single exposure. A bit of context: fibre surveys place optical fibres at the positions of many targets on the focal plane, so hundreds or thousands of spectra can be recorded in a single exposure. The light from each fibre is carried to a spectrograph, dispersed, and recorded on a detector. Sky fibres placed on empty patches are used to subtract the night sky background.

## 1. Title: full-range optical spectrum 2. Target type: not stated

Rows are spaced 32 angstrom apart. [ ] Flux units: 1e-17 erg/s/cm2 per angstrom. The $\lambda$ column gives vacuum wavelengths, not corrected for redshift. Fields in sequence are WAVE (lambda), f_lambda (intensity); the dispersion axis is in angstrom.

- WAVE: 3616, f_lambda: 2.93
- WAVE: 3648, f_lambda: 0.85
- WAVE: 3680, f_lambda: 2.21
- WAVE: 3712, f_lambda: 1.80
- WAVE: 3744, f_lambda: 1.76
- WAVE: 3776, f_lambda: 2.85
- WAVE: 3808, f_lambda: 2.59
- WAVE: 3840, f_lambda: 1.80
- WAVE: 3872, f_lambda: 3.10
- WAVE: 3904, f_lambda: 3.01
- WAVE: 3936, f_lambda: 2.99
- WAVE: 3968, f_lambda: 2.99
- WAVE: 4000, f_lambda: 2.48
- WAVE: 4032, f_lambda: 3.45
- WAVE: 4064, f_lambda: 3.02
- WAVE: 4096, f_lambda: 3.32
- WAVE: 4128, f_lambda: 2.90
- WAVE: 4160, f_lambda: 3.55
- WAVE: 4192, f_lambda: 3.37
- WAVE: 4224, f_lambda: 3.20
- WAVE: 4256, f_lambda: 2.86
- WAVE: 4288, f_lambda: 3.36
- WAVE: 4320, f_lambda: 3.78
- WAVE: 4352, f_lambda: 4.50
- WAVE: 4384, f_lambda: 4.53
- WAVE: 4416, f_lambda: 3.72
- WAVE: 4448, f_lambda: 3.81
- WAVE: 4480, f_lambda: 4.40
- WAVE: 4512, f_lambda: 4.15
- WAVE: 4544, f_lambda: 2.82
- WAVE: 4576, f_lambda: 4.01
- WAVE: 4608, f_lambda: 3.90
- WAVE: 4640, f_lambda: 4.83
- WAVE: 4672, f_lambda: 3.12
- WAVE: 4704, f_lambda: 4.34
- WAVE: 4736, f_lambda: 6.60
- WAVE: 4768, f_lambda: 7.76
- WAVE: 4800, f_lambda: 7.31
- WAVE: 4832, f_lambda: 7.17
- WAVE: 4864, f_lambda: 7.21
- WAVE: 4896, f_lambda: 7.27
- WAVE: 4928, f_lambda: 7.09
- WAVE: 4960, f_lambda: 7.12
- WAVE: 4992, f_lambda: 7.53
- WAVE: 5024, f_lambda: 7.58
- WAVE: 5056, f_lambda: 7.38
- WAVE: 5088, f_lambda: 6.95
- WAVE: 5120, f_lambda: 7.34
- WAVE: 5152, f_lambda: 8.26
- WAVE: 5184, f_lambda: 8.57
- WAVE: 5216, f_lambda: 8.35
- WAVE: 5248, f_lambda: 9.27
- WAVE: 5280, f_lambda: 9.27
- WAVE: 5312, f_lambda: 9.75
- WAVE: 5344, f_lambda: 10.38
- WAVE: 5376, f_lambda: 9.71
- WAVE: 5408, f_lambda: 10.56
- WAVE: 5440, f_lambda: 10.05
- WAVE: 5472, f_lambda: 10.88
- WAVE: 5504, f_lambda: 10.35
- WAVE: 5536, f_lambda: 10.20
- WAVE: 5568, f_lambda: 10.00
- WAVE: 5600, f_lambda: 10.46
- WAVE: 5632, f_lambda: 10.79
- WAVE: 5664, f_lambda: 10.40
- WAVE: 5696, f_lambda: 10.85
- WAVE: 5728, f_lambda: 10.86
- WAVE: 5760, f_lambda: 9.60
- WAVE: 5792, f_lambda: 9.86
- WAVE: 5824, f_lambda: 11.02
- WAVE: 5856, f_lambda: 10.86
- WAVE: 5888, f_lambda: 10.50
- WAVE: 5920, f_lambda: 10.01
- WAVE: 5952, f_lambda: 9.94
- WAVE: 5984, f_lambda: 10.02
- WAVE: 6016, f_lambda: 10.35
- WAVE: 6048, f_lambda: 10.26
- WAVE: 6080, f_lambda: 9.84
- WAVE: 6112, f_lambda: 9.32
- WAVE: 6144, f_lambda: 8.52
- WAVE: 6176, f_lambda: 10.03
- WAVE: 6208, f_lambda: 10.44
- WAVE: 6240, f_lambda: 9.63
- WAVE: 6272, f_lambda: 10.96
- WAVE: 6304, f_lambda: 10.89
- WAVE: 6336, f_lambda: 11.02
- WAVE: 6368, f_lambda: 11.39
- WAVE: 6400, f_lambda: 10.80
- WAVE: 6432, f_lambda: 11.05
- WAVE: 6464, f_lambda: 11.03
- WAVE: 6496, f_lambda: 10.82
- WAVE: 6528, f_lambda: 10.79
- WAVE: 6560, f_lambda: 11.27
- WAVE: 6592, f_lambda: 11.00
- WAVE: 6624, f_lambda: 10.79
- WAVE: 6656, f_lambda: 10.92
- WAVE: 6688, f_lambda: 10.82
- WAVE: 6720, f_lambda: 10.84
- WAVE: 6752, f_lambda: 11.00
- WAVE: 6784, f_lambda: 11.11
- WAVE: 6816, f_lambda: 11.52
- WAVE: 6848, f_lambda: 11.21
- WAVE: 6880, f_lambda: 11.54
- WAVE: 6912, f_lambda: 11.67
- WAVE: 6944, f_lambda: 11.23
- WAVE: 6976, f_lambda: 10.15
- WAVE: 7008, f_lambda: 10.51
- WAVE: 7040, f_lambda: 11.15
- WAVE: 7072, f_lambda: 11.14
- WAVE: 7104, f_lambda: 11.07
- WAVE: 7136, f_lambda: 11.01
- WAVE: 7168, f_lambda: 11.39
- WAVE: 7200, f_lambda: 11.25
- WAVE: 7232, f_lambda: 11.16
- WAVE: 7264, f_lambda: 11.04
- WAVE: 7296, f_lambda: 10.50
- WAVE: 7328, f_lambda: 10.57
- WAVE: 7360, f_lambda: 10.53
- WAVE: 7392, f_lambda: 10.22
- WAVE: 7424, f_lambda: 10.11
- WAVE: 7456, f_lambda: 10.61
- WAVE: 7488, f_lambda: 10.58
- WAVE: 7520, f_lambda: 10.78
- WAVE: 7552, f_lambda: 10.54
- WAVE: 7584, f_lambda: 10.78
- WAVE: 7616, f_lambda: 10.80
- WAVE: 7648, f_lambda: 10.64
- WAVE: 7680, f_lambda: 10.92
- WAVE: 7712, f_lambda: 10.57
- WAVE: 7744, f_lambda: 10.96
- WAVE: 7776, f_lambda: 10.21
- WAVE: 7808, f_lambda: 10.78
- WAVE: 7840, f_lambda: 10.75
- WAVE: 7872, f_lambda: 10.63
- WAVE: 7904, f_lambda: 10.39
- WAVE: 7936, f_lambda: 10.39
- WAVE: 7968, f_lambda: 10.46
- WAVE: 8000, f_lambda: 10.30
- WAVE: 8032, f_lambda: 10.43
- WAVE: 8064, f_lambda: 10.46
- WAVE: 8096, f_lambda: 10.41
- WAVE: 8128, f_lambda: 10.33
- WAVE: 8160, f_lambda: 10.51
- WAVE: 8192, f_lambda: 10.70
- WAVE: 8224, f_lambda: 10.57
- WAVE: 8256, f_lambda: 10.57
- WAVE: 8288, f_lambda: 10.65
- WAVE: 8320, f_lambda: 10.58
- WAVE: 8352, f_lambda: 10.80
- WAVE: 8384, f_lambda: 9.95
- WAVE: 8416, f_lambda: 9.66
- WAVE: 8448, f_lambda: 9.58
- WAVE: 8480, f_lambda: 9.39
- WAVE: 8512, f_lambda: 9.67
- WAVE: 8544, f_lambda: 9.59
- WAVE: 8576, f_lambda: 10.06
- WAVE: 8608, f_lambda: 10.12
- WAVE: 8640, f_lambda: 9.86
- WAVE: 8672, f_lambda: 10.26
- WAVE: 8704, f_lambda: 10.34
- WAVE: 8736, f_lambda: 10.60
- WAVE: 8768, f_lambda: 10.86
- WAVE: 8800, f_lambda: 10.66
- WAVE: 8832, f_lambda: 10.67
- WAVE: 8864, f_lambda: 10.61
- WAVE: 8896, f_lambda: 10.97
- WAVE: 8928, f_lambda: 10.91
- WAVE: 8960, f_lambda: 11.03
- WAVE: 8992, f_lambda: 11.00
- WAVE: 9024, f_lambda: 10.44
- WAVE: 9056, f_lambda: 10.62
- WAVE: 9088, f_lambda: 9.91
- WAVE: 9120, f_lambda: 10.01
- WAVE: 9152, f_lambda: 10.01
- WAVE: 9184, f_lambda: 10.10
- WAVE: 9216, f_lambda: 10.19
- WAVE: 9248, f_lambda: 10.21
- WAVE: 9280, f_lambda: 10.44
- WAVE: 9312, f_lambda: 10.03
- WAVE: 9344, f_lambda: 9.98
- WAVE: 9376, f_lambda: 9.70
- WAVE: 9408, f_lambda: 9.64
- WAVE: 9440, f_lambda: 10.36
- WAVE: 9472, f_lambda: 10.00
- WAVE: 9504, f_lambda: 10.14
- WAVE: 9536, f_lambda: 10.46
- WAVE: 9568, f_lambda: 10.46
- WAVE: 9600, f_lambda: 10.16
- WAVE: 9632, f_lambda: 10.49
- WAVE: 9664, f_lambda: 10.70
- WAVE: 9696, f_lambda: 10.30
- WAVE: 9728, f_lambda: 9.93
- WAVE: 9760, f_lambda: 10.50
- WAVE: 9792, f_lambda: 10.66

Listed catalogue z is 0.19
